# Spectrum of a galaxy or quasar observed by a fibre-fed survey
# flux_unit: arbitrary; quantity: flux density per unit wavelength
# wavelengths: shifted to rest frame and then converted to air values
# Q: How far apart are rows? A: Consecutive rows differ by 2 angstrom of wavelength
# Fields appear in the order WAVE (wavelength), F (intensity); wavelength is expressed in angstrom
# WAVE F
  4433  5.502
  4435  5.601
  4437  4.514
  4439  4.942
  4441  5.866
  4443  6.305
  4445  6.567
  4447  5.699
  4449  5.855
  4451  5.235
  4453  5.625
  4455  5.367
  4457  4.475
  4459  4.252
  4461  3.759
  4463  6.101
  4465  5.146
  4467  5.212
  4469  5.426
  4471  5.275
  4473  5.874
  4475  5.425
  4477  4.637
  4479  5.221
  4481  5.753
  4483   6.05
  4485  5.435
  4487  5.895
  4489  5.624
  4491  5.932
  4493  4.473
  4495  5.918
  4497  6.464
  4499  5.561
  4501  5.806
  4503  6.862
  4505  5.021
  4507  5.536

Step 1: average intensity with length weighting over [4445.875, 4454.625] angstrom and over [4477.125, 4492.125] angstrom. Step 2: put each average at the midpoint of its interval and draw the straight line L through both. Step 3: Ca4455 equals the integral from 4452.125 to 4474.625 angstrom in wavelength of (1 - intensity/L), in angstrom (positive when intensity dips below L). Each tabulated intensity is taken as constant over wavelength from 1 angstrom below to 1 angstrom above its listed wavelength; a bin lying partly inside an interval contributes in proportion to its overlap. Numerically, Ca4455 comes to 1.88 angstrom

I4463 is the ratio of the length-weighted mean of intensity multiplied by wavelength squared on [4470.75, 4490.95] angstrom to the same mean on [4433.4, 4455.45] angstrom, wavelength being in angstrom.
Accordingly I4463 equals 1.01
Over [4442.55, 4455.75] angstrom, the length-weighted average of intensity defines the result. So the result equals 5.8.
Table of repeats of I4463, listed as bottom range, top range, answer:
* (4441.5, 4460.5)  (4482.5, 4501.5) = 1.07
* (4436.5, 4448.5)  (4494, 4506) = 1.07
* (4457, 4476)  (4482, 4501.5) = 1.13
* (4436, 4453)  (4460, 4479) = 0.94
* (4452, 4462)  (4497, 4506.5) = 1.27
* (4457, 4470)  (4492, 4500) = 1.15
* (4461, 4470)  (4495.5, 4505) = 1.16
